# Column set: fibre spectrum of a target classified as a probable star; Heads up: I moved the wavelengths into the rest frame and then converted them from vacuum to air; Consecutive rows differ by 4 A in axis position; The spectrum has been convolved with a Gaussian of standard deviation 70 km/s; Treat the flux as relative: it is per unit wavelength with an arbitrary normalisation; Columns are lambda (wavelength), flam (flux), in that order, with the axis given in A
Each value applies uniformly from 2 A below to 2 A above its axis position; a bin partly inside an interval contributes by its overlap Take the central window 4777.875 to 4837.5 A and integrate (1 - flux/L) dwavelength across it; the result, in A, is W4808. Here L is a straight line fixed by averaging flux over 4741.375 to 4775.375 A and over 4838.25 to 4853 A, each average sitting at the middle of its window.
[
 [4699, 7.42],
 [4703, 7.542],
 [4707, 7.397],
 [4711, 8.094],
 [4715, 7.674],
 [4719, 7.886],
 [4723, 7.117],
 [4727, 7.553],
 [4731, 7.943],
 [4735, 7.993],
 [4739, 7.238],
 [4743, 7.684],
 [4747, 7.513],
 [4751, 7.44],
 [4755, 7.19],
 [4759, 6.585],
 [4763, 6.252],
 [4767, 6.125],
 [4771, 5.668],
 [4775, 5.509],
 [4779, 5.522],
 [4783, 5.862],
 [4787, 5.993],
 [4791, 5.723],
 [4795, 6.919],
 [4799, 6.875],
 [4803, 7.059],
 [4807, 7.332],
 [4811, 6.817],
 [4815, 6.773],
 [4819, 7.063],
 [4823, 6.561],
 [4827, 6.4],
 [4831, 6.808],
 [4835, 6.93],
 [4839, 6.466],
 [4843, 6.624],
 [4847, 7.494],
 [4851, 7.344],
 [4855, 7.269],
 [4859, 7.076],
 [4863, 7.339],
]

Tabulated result 2.6 A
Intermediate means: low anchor 6.71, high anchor 7.03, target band 6.59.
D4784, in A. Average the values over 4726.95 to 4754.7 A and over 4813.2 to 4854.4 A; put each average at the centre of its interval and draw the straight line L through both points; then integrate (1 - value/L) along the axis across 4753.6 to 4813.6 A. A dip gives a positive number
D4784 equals 7.41 A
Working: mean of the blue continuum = 7.6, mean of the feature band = 6.36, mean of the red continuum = 6.86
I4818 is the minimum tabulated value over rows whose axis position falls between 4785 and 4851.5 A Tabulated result 5.723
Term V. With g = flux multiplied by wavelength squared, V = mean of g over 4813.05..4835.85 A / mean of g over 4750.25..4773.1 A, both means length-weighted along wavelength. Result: 1.07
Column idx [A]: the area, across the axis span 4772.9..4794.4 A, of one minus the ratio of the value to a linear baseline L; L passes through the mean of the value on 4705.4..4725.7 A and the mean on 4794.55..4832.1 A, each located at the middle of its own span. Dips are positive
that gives 3.9 A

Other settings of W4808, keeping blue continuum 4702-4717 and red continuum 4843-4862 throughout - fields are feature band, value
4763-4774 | 2.31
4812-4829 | 1.45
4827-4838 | 0.82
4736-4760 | 0.73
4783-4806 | 2.85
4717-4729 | 0.19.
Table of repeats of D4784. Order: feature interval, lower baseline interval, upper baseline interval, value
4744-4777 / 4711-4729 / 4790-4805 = 2.69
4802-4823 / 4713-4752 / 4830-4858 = 0.61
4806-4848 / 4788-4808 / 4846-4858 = 1.36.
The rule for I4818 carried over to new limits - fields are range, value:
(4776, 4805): 5.522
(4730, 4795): 5.509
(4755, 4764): 6.252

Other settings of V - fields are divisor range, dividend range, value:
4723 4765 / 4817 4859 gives 0.98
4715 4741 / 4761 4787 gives 0.78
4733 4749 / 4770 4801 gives 0.81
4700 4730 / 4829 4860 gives 0.97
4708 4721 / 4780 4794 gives 0.78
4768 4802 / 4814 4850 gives 1.15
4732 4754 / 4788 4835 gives 0.92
